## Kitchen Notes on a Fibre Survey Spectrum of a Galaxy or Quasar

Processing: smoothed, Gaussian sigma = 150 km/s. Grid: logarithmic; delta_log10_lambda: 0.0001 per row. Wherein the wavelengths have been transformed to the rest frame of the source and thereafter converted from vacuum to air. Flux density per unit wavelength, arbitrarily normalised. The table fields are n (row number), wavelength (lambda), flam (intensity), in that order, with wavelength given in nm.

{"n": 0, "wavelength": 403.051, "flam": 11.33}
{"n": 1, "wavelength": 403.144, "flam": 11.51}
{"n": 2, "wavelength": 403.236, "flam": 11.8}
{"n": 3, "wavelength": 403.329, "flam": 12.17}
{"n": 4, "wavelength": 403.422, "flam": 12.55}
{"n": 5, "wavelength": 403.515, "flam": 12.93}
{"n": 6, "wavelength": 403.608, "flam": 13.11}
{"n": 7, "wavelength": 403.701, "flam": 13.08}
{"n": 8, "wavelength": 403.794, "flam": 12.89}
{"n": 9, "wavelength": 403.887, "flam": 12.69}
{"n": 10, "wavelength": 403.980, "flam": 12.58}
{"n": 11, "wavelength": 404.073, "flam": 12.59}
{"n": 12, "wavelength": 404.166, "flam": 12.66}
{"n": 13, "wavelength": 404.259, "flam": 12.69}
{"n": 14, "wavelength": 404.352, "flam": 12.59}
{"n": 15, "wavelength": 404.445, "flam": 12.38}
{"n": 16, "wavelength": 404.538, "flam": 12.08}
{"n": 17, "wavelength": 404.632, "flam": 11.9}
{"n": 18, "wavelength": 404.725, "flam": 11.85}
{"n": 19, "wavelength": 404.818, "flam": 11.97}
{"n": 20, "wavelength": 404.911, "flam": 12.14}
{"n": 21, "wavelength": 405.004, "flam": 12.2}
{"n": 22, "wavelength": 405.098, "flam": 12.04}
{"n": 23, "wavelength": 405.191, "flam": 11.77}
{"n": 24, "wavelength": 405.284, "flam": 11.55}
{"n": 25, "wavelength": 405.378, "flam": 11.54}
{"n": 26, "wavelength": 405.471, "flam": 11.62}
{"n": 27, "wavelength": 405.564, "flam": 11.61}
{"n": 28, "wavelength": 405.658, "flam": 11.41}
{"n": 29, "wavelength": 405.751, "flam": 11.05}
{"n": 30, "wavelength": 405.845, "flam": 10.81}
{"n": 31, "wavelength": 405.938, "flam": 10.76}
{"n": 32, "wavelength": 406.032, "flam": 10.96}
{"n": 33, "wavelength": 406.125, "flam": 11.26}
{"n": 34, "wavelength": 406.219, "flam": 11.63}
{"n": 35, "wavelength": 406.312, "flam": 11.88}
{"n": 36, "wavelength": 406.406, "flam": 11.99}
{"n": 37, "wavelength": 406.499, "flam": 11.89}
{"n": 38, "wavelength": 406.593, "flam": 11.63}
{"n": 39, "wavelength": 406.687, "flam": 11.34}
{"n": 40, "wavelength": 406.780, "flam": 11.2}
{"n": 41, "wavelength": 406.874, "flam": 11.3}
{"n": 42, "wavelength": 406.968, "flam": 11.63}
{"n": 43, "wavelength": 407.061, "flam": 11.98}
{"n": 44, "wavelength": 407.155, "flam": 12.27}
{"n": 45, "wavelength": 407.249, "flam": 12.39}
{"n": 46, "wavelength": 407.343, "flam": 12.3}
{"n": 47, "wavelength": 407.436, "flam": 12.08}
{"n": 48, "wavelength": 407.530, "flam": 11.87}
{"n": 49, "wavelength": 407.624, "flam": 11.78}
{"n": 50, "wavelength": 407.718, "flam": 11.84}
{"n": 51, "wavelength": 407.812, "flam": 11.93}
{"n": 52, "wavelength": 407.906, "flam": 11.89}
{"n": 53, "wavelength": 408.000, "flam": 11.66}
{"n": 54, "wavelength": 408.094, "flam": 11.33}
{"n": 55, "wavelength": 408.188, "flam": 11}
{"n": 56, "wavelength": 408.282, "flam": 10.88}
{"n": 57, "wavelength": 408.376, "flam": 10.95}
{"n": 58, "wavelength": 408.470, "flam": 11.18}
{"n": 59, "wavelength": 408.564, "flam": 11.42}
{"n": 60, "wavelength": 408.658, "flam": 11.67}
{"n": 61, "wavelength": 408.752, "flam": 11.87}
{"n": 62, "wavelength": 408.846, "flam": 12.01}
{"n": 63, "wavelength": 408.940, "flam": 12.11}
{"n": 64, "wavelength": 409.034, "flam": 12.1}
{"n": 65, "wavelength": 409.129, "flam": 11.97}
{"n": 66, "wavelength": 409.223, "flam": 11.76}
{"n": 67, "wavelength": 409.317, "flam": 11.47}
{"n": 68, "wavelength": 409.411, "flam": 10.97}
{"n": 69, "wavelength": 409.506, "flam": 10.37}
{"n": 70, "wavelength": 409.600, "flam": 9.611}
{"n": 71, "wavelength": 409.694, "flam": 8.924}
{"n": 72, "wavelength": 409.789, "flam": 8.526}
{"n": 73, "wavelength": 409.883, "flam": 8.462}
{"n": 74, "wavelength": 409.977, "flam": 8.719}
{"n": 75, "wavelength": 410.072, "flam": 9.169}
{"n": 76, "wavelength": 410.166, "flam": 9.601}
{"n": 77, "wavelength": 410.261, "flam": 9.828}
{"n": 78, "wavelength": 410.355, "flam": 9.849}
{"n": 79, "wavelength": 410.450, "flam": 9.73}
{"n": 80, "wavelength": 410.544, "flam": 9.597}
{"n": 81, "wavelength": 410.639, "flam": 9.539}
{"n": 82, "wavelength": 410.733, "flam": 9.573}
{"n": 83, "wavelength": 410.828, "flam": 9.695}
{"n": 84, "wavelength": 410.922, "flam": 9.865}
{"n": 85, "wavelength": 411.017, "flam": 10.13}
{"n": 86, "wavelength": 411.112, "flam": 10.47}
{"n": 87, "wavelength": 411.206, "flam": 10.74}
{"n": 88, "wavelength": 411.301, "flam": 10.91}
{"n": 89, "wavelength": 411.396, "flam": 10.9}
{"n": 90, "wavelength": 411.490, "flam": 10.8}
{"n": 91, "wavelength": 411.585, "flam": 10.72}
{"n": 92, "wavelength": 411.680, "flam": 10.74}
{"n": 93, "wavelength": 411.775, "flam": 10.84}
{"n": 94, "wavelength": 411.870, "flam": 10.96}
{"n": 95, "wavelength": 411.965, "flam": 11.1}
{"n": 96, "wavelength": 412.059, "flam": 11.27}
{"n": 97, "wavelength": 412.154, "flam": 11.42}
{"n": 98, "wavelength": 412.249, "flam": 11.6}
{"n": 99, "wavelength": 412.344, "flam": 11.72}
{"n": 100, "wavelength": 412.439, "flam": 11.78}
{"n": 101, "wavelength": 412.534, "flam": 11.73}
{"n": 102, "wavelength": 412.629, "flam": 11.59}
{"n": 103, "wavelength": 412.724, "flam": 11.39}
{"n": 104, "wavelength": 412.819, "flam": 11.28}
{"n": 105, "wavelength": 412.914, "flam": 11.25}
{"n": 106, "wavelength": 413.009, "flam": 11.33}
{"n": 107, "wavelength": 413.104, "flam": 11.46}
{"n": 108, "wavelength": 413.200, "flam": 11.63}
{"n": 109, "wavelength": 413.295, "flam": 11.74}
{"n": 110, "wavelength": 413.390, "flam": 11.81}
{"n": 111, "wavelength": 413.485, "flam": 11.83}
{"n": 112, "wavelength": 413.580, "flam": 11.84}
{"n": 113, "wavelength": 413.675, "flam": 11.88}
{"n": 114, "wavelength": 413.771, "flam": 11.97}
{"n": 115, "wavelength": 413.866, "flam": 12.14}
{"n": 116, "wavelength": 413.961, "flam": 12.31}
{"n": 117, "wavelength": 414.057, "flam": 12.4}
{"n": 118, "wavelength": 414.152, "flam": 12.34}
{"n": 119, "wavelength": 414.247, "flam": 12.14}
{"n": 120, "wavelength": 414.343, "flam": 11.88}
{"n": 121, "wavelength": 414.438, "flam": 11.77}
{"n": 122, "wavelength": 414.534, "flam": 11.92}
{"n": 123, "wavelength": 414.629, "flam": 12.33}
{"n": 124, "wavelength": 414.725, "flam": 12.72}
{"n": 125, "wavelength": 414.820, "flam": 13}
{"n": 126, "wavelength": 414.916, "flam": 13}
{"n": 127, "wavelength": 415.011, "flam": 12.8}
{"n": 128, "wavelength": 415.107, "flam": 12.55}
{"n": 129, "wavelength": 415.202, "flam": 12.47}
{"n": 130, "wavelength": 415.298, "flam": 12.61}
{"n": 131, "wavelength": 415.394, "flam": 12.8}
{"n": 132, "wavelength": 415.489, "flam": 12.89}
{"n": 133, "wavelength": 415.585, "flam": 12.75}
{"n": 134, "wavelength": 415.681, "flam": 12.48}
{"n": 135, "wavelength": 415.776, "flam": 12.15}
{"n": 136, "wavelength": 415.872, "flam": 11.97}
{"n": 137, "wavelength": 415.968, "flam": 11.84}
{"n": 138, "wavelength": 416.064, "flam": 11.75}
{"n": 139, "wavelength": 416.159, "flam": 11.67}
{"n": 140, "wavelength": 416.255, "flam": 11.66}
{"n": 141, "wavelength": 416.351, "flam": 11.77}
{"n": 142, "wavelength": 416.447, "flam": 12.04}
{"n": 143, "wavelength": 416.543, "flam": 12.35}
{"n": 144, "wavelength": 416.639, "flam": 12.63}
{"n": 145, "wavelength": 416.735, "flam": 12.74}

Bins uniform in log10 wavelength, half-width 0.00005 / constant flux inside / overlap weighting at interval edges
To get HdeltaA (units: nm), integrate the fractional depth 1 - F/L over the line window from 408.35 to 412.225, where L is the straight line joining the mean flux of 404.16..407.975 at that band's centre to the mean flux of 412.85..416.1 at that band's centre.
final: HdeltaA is 0.468 nm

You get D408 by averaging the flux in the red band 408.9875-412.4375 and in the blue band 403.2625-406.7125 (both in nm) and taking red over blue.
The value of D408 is 0.9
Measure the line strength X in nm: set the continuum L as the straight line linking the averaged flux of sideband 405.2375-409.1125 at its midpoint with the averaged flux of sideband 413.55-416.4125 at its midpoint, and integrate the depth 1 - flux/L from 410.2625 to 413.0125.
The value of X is 0.28 nm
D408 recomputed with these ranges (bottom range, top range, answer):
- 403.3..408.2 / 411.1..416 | 0.99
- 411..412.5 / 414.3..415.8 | 1.13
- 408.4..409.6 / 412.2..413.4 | 1.01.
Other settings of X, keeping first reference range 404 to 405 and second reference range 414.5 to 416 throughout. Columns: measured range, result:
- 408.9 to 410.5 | 0.29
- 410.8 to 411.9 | 0.17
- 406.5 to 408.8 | 0.13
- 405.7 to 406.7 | 0.08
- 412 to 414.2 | 0.13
